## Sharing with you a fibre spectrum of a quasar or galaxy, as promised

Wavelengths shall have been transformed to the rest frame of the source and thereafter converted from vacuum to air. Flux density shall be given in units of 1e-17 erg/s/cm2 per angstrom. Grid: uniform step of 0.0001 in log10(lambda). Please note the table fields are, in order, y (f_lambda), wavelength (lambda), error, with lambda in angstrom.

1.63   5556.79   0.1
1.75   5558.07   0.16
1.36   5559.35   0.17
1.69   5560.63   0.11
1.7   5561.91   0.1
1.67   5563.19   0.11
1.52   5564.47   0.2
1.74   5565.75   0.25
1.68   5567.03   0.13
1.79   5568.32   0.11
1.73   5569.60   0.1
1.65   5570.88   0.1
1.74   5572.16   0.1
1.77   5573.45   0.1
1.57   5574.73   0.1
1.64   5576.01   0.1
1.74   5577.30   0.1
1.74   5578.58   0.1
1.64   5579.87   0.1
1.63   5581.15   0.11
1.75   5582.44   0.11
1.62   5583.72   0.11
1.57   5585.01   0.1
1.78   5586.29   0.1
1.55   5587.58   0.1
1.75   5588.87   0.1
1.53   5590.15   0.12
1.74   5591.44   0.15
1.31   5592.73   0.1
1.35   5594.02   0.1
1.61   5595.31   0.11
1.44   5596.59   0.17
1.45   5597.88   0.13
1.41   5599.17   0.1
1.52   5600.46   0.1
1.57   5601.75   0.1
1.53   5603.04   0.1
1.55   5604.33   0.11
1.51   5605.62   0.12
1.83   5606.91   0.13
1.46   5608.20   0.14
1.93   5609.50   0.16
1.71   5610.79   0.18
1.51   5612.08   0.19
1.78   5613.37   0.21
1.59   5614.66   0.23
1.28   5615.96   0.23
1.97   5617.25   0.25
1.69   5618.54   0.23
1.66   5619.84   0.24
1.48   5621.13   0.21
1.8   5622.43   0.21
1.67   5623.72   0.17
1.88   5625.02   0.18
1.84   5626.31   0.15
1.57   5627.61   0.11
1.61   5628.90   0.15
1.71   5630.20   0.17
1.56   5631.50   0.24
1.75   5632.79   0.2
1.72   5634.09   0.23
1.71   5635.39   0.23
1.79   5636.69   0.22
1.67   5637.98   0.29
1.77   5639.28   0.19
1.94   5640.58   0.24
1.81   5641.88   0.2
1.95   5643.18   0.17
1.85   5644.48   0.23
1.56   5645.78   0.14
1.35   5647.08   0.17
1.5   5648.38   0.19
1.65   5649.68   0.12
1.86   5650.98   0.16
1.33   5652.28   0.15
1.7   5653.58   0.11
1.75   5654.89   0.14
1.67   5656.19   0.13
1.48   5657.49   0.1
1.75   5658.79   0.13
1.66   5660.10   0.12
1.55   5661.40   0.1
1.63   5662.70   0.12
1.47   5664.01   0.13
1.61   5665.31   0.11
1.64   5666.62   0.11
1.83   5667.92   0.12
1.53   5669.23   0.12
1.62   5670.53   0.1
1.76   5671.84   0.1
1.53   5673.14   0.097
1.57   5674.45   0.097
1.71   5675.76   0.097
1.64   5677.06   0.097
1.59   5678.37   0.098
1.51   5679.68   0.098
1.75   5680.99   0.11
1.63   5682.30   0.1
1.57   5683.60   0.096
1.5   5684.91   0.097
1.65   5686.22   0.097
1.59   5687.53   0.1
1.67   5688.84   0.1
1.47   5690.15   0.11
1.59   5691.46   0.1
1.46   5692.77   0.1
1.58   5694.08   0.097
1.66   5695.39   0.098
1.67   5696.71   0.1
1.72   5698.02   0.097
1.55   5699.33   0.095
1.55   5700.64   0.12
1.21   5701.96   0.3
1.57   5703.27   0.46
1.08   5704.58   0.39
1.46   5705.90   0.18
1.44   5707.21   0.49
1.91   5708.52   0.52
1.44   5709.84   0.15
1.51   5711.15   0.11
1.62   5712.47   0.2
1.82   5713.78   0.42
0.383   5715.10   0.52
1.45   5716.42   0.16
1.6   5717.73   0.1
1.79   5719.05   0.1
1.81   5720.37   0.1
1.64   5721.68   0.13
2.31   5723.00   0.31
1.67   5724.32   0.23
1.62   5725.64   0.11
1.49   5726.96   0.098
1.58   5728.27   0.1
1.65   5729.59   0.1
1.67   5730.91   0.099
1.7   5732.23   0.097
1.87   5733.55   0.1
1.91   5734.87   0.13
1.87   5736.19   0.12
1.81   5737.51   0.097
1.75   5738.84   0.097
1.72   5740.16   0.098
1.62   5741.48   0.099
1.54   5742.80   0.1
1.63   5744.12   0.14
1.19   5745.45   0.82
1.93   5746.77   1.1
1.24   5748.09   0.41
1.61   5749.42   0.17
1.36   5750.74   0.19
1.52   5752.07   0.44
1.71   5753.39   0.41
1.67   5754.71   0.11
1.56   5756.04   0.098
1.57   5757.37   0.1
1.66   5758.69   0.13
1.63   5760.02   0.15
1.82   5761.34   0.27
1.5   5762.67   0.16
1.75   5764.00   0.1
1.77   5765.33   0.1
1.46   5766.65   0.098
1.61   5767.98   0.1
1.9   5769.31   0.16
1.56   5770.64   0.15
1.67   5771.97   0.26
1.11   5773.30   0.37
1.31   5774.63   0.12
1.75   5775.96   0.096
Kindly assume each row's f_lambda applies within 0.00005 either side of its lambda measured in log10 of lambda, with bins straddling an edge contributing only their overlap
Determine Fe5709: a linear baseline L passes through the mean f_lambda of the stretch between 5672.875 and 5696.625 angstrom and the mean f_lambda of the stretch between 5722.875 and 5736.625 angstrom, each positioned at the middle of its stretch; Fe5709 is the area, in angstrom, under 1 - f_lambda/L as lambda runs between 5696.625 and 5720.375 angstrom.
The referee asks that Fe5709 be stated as 2.52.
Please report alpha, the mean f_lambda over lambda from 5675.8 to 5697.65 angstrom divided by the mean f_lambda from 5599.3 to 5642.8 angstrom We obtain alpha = 0.95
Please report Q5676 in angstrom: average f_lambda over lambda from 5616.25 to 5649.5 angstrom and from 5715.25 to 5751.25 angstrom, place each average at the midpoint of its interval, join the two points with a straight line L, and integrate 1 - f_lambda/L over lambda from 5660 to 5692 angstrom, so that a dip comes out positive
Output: 1.4 angstrom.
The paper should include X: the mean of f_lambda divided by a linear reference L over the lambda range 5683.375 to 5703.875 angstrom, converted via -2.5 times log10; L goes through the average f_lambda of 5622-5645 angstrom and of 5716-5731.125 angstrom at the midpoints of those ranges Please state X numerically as 0.10 mag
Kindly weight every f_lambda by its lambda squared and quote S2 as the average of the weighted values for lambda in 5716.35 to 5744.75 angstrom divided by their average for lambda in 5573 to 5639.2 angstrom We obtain 1.1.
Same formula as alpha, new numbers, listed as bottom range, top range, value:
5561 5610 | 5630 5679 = 1.02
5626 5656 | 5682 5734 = 0.93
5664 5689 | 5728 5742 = 1.08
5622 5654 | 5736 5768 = 0.95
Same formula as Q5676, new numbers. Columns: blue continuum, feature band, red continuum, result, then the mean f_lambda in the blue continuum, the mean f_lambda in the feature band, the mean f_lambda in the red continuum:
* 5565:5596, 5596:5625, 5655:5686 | 0.5 angstrom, 1.65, 1.61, 1.62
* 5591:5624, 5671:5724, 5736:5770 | 1.2 angstrom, 1.59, 1.57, 1.63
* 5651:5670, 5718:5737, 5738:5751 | -2.1 angstrom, 1.62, 1.75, 1.57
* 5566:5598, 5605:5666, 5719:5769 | -1.0 angstrom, 1.64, 1.67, 1.66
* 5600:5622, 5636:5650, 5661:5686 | -0.8 angstrom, 1.62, 1.71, 1.61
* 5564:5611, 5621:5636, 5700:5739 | -0.8 angstrom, 1.62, 1.7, 1.6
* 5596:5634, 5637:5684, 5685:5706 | -2.3 angstrom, 1.63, 1.65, 1.53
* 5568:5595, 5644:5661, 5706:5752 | 0.1 angstrom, 1.64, 1.62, 1.62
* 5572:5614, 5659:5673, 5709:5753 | -0.1 angstrom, 1.61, 1.63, 1.62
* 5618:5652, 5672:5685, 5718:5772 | 0.6 angstrom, 1.7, 1.61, 1.67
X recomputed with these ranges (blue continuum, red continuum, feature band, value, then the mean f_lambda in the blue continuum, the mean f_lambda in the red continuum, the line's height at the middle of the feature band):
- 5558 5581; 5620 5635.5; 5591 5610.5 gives 0.09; 1.67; 1.69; 1.68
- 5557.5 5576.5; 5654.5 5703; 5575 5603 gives 0.05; 1.67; 1.6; 1.65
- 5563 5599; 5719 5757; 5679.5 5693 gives 0.04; 1.63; 1.67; 1.65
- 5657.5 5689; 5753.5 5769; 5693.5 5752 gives 0.03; 1.62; 1.64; 1.63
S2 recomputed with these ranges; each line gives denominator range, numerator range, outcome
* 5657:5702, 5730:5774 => 1.04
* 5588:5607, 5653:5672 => 1.10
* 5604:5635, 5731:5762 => 1.03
